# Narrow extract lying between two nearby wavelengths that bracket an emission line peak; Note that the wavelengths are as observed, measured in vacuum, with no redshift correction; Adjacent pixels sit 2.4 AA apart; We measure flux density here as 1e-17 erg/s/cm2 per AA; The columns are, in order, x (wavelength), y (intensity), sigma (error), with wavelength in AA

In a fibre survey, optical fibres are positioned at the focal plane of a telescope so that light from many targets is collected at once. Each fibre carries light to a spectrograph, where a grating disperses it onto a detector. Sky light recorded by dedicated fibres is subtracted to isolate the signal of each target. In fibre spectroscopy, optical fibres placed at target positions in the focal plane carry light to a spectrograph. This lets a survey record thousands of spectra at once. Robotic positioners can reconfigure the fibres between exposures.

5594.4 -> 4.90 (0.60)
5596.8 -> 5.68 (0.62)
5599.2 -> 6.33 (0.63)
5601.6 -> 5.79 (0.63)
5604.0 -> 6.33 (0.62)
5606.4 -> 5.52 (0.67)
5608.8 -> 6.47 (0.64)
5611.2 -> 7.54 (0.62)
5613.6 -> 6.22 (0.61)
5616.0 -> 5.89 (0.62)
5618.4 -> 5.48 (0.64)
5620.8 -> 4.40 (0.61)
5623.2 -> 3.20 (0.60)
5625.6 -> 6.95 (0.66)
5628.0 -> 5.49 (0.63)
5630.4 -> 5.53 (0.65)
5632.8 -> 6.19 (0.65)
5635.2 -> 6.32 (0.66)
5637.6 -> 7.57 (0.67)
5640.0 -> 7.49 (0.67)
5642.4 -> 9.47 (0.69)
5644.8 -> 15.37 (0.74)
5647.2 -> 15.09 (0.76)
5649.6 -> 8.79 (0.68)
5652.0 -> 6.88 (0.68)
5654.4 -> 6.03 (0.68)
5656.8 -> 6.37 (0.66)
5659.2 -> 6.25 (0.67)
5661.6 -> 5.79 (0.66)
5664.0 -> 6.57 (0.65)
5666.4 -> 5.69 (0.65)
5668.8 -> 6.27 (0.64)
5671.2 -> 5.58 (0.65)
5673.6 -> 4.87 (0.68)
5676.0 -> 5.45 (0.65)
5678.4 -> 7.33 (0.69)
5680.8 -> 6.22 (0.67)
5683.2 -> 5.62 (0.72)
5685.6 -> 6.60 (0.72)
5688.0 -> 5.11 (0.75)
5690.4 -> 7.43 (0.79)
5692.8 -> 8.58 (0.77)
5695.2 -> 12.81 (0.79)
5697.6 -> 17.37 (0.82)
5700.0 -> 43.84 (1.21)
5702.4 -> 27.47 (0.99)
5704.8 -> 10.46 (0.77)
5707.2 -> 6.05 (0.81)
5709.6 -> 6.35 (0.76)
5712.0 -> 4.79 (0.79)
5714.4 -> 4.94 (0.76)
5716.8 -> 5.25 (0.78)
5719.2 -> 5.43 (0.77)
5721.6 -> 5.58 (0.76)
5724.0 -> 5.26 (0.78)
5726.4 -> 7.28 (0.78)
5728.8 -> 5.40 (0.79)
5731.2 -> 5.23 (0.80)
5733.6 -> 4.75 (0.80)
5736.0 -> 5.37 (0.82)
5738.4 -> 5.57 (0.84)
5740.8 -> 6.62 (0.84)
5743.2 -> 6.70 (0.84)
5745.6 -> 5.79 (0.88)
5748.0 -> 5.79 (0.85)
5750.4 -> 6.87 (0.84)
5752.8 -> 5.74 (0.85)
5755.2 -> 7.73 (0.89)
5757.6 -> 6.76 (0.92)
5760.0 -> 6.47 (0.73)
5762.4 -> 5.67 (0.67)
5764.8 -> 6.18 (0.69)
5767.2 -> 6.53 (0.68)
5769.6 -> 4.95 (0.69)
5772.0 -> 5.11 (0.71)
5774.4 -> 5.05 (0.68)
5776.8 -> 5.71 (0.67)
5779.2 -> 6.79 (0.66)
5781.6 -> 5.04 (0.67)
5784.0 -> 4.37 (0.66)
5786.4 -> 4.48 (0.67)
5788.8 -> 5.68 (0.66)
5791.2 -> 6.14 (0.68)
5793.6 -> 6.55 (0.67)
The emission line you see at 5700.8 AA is [O III] 5007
